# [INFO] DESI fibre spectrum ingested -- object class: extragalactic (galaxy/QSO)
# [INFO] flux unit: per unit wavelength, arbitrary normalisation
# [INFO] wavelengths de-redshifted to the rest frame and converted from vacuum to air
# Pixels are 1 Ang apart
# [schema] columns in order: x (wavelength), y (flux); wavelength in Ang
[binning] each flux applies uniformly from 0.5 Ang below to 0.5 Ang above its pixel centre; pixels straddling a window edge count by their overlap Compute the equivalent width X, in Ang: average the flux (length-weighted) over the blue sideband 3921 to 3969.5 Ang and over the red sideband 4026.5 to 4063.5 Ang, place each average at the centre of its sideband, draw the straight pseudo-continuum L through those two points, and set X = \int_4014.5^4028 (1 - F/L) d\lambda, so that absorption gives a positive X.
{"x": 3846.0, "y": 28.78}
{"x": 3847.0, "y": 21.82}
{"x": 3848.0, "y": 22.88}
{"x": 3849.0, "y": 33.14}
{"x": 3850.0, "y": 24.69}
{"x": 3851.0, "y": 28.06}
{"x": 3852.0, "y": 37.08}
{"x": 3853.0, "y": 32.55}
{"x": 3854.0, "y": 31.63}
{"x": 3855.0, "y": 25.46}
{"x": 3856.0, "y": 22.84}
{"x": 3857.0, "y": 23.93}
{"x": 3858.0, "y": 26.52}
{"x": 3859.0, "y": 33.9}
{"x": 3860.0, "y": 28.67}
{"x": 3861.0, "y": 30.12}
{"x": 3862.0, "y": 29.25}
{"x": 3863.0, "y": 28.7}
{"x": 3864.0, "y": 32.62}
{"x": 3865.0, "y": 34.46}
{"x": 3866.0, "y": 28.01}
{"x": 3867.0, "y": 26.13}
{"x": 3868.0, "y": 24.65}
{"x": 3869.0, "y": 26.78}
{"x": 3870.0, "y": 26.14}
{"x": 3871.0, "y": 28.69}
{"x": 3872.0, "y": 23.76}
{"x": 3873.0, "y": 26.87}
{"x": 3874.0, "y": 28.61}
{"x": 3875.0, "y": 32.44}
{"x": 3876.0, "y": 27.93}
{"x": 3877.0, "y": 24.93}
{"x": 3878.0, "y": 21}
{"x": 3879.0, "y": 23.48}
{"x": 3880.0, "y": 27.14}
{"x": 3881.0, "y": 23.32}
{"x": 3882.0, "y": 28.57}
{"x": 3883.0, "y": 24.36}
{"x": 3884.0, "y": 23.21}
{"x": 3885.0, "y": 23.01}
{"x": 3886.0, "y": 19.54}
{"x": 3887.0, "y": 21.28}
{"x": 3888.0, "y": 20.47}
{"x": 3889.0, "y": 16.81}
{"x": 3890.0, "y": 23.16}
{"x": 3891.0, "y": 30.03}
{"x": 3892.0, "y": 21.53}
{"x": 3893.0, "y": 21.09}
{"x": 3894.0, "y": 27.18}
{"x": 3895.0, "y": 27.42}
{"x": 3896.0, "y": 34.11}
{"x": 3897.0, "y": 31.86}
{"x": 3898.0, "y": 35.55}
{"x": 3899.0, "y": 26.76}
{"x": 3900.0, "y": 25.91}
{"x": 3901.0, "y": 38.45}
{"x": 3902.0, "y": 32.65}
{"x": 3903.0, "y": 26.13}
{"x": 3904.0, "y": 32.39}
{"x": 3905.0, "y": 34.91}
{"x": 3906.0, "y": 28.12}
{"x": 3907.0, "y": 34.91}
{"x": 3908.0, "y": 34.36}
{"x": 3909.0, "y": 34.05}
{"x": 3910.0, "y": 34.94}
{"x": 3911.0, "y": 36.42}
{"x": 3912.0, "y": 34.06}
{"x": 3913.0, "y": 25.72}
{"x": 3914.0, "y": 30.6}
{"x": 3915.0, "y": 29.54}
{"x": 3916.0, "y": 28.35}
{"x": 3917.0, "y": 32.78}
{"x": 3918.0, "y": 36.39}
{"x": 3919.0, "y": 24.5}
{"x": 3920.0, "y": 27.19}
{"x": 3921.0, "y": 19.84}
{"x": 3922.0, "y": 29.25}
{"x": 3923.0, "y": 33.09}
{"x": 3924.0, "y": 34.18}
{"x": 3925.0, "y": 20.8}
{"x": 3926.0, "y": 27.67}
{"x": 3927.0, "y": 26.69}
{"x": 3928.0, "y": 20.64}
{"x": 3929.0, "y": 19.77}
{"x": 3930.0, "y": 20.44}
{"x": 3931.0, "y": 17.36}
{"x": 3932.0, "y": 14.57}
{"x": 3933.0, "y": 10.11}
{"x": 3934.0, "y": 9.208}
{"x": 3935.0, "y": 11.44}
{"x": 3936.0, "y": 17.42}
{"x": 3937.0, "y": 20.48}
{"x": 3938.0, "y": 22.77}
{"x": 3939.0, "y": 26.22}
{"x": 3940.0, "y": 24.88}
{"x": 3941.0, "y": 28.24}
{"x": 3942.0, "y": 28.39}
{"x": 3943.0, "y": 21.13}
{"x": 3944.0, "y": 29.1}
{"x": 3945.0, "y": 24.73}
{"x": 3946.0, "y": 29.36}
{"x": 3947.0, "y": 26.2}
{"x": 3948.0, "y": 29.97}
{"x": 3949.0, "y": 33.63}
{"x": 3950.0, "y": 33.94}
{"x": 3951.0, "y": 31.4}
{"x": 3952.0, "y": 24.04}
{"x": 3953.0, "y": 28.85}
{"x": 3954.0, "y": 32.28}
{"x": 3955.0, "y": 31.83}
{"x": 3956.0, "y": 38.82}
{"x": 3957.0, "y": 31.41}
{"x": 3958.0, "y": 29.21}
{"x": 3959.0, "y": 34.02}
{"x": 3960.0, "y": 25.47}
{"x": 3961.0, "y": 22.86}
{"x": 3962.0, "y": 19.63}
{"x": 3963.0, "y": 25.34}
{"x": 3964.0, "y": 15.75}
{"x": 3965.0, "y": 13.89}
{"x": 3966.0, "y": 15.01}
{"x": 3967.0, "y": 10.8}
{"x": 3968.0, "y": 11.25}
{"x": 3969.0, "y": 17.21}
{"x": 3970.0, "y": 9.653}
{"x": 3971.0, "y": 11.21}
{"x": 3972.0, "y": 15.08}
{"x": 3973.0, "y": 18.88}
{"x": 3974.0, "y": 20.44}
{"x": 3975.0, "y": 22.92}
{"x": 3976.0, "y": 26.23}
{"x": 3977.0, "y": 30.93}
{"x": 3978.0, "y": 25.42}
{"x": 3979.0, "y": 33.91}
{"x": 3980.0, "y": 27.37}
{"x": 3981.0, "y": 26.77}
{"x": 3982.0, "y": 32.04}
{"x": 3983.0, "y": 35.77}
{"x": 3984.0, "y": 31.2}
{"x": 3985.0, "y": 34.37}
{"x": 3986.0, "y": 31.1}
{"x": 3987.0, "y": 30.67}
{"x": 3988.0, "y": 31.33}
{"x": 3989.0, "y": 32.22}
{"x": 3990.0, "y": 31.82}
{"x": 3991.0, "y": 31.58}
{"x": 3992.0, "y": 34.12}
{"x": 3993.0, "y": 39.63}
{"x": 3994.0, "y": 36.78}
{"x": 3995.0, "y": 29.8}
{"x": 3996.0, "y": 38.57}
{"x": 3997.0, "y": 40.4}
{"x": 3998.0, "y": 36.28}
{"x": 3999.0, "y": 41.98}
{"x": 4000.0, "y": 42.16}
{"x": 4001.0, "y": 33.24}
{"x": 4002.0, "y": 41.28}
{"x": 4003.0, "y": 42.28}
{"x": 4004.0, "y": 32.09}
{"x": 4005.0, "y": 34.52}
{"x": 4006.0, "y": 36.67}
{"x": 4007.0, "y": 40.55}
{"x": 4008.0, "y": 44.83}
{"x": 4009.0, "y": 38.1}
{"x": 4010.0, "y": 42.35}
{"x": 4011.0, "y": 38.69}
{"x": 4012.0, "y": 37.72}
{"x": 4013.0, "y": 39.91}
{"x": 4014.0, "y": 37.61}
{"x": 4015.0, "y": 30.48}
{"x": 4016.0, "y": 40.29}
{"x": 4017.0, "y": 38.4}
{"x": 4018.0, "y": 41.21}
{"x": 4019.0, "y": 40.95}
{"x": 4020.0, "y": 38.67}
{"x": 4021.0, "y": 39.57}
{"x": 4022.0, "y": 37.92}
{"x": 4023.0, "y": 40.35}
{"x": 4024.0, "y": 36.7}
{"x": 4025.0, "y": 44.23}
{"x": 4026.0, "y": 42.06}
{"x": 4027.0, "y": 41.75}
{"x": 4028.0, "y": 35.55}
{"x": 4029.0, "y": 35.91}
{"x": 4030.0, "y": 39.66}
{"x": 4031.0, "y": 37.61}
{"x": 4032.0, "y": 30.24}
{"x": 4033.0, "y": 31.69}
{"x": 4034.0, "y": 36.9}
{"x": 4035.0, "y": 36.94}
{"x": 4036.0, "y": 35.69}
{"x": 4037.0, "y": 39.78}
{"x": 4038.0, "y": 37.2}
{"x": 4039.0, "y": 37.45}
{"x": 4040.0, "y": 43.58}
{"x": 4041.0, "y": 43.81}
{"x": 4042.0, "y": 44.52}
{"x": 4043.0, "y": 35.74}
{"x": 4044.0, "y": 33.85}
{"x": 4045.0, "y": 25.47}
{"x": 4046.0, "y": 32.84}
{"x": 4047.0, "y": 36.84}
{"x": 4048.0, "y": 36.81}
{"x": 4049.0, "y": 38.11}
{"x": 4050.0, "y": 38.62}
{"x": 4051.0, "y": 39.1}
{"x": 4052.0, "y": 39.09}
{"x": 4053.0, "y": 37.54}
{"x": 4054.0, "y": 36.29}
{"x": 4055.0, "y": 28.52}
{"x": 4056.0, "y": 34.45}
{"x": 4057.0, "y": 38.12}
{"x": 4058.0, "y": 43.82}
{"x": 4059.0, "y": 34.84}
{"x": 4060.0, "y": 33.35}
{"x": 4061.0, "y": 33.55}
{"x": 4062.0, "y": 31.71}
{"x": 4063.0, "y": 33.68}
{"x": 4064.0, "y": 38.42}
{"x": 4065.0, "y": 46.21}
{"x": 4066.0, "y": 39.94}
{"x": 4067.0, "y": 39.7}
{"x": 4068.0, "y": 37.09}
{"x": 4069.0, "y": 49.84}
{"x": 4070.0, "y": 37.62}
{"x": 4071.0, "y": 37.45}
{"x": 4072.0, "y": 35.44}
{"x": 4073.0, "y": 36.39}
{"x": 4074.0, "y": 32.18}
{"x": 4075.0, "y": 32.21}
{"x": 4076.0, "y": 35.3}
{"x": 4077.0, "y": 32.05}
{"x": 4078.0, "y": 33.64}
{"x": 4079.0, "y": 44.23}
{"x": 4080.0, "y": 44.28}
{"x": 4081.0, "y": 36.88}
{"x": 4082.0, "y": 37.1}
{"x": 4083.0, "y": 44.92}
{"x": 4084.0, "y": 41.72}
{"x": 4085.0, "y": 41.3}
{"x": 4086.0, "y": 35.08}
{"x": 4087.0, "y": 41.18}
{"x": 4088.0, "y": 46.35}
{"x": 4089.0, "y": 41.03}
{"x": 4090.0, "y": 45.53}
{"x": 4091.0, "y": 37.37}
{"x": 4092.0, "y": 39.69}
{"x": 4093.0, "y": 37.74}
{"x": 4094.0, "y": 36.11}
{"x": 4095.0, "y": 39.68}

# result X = -2.3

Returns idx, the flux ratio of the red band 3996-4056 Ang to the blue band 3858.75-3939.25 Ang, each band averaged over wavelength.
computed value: 1.4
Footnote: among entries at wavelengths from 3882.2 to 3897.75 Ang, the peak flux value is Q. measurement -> 34.11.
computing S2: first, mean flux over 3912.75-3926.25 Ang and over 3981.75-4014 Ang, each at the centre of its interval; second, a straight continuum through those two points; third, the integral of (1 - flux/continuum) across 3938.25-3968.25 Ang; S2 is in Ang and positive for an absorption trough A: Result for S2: 5.5 Ang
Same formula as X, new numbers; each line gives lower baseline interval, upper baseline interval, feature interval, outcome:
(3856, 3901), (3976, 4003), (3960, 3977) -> 7.6 Ang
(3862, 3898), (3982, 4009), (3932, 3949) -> 4.8 Ang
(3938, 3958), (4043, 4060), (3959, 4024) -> 1.8 Ang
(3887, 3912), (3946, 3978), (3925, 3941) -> 4.1 Ang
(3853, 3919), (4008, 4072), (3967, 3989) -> 6.0 Ang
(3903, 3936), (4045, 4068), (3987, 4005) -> -2.1 Ang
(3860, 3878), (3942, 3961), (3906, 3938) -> 3.6 Ang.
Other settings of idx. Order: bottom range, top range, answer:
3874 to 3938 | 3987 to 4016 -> 1.41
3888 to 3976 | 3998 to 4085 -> 1.48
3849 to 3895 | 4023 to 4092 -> 1.43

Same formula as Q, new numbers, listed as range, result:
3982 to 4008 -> 44.83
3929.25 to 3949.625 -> 33.63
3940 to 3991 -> 38.82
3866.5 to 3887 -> 32.44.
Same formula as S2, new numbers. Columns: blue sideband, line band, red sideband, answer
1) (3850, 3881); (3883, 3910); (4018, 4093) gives 1.6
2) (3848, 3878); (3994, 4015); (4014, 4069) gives -1.5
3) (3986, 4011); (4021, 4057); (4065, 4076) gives 0.2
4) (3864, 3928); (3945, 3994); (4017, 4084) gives 8.9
